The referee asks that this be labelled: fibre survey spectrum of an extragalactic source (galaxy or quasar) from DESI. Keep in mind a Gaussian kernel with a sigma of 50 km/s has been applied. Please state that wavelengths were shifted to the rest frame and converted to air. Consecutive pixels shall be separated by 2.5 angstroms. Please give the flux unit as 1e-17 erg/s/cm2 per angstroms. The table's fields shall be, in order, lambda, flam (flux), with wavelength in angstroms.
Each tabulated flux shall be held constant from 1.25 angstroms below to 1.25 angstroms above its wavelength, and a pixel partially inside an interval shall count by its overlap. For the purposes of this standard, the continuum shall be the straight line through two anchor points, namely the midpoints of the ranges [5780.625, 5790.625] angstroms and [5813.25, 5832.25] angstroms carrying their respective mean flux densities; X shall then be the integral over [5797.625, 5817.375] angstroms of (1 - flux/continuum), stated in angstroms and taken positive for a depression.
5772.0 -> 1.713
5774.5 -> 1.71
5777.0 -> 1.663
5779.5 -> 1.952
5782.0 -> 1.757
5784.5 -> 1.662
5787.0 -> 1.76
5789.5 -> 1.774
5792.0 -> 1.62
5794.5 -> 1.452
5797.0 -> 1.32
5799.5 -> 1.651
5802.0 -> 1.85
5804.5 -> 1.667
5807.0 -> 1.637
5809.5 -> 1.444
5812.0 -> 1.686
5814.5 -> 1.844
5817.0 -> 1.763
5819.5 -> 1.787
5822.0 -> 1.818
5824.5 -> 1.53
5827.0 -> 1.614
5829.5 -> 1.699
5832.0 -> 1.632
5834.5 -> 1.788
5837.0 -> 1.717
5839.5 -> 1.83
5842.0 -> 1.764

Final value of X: 0.5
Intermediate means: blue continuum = 1.74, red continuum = 1.72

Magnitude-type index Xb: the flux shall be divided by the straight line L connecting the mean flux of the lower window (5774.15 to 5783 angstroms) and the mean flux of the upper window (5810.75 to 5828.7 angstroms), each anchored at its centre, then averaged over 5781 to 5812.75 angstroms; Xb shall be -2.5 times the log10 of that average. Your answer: 0.07 mag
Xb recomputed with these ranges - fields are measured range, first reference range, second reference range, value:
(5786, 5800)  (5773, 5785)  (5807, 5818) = 0.09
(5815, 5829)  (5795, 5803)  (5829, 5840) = -0.02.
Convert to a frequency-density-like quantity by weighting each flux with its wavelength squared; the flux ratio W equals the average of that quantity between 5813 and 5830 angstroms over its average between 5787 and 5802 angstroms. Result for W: 1.08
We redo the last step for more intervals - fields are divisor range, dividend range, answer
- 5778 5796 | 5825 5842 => 1.02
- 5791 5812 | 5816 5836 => 1.08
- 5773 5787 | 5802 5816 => 0.97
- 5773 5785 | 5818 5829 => 0.98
